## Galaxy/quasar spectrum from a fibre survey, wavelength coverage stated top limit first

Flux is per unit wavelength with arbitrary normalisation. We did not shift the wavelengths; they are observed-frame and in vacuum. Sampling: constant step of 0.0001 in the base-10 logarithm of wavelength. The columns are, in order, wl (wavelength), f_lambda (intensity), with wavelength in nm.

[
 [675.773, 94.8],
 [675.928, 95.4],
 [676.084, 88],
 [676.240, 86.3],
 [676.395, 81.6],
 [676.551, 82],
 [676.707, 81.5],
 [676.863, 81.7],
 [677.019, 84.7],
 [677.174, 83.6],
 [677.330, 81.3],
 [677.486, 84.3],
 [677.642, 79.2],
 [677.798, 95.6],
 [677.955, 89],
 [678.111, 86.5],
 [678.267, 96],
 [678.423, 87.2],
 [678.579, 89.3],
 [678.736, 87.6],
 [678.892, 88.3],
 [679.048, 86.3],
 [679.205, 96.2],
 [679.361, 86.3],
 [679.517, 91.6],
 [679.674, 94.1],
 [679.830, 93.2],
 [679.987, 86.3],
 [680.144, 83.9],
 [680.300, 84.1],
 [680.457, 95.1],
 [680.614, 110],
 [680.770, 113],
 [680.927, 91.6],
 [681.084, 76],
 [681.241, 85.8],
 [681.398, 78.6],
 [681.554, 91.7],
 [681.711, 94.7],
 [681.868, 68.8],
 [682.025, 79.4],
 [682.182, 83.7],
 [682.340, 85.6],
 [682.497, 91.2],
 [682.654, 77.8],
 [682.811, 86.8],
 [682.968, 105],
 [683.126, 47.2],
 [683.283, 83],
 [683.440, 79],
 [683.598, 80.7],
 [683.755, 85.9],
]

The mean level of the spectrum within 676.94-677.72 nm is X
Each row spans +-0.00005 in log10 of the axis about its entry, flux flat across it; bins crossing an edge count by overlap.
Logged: 82.7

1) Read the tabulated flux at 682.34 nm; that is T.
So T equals 85.6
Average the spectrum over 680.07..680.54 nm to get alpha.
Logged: 87.9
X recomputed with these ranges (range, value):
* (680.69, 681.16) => 93.8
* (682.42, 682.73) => 84.6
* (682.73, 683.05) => 95.3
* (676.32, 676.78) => 81.6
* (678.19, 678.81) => 90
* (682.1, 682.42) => 84.4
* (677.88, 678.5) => 89.8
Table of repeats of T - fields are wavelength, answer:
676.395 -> 81.6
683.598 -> 80.7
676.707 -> 81.5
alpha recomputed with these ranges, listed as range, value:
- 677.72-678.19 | 90.3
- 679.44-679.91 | 92.9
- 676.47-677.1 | 82.5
